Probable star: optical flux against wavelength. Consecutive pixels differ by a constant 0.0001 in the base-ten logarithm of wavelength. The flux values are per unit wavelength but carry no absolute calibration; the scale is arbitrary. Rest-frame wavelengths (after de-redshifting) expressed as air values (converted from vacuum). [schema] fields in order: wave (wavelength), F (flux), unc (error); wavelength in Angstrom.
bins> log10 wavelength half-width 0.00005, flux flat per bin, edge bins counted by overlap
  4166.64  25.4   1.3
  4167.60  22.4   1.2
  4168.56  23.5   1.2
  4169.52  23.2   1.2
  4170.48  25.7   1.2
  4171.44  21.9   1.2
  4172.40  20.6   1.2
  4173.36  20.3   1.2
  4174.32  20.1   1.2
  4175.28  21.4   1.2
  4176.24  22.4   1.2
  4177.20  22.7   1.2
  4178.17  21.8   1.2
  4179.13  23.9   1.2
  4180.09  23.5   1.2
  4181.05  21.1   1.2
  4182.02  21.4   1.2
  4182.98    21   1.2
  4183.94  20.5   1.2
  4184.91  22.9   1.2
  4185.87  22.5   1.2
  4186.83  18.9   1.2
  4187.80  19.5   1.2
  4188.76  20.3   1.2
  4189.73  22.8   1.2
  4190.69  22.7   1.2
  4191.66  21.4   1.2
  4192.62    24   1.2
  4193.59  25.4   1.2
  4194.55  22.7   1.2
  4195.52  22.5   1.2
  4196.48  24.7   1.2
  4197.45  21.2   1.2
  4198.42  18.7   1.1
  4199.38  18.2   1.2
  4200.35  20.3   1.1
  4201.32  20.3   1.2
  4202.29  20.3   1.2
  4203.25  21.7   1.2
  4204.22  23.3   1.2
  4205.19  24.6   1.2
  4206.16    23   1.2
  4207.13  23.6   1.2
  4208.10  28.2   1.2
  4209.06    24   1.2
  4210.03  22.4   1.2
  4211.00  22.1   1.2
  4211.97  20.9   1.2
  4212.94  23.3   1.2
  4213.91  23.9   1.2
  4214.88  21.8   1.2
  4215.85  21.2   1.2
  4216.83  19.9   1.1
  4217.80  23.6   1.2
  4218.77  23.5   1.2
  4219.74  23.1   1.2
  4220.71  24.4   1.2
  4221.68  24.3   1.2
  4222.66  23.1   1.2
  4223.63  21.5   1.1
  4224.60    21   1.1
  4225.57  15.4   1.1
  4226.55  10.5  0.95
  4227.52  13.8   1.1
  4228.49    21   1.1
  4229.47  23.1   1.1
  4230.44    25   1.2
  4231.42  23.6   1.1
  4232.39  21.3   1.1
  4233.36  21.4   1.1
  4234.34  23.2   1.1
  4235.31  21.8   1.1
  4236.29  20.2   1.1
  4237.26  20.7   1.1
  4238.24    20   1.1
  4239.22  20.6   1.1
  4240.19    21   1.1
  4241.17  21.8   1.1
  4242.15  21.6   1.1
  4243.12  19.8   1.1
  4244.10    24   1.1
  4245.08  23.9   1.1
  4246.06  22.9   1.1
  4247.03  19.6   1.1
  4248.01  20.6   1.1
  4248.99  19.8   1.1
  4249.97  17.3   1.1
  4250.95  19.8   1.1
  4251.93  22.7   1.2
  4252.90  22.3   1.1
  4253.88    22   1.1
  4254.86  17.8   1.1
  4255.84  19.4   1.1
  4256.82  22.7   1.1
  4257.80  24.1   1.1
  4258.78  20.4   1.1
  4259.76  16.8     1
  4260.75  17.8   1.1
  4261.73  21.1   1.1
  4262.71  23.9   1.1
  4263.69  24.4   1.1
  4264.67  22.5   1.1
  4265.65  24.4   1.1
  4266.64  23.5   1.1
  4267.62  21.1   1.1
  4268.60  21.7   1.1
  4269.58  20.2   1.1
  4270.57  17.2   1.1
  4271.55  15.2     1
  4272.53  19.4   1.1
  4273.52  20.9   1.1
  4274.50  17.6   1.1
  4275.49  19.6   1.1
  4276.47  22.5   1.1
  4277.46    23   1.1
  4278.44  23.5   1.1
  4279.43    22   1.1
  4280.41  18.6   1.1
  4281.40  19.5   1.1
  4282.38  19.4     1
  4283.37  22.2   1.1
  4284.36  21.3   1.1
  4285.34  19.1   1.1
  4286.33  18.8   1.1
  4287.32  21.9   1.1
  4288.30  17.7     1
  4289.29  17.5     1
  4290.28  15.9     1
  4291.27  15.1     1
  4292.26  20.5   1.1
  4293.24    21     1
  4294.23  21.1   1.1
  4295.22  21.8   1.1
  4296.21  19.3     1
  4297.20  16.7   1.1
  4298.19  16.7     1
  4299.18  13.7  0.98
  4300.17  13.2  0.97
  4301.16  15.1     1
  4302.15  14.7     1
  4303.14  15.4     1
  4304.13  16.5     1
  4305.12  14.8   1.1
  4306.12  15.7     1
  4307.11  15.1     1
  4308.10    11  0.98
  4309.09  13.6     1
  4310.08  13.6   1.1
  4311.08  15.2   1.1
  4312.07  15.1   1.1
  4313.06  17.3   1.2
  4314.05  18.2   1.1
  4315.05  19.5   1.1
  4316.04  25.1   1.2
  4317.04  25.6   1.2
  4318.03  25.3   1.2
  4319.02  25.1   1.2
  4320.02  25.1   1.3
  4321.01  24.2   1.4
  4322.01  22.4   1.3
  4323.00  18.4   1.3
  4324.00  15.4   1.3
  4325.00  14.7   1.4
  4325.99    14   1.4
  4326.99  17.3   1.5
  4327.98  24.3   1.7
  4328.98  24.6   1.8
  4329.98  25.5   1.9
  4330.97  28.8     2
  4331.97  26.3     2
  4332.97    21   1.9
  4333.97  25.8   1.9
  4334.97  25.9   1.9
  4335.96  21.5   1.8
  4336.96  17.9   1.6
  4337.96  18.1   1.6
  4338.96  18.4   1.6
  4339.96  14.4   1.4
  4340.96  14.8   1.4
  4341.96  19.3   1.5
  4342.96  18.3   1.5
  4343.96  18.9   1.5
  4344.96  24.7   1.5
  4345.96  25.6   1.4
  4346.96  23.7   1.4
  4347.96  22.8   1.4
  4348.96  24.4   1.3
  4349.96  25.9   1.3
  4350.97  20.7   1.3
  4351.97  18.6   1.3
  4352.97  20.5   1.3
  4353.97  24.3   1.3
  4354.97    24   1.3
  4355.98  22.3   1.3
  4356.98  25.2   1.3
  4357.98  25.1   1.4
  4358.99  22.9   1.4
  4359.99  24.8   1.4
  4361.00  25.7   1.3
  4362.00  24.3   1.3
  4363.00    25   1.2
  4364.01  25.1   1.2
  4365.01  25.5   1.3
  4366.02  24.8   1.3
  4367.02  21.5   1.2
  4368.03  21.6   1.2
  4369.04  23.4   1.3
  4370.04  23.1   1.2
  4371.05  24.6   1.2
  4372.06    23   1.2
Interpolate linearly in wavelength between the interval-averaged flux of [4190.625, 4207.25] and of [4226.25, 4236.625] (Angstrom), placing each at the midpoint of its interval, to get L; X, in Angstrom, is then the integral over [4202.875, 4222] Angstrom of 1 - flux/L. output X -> -1.5 Angstrom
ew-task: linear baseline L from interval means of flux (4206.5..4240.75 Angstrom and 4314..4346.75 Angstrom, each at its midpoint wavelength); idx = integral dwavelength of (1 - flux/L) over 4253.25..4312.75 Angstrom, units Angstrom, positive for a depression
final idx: 7.40 Angstrom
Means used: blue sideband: 21.7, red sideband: 21.4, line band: 18.9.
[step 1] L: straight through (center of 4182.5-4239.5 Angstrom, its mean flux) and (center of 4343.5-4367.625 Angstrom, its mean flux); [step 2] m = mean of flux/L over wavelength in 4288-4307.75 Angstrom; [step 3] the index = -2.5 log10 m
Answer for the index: 0.33 mag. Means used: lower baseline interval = 21.7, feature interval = 16.8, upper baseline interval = 23.6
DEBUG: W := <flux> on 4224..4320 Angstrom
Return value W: 19.7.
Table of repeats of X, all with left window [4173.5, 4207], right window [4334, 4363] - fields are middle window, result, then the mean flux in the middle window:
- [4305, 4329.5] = 3.4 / 18.9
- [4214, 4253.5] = 1.2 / 21.2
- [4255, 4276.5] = 1.2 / 20.7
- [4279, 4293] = 1.7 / 19.3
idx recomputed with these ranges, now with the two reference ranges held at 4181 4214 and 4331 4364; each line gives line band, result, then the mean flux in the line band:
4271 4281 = 0.9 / 20.2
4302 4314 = 3.9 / 15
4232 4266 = 1.5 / 21.2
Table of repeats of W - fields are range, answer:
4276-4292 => 19.9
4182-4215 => 22.2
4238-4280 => 21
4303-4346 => 19.7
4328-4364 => 22.6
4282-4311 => 17.1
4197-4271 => 21.4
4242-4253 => 21.2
